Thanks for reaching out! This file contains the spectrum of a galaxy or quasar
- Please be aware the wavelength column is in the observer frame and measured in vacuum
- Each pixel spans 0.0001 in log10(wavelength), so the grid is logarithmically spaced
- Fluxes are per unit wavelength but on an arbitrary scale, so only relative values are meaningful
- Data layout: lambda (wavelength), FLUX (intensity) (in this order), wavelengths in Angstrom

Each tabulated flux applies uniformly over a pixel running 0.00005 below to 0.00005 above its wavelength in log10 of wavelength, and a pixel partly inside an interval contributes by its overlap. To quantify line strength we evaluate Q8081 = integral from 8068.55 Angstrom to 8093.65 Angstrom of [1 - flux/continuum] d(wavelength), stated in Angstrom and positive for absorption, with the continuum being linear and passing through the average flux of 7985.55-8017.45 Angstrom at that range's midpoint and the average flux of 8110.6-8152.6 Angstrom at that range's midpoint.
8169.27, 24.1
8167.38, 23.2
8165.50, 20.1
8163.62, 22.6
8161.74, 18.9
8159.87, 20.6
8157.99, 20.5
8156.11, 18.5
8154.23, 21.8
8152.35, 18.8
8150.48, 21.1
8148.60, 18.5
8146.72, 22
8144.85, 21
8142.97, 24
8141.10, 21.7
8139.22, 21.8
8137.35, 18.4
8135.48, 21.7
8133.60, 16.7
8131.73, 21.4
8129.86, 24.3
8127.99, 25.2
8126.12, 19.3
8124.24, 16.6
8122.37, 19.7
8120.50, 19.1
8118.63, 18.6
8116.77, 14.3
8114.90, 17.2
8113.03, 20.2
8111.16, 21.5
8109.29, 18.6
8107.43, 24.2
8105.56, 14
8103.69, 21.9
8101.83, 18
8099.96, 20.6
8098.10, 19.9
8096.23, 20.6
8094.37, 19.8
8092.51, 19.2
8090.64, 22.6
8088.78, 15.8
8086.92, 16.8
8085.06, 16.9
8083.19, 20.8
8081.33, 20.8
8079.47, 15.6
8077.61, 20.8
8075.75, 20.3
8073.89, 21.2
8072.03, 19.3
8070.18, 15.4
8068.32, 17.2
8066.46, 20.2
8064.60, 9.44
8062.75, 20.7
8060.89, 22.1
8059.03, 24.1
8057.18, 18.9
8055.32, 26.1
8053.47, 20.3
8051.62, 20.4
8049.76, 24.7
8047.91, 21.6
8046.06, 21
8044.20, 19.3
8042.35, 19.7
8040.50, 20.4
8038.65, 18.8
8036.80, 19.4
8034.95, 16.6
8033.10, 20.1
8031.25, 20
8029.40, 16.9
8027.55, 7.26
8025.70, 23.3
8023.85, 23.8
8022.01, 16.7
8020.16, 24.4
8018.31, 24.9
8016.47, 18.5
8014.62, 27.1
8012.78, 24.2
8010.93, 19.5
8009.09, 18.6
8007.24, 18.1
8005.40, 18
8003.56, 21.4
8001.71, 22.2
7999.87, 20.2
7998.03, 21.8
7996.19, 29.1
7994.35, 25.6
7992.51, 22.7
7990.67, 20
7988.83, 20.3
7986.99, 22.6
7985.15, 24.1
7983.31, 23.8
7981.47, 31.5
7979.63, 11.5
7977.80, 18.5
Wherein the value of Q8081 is 2.35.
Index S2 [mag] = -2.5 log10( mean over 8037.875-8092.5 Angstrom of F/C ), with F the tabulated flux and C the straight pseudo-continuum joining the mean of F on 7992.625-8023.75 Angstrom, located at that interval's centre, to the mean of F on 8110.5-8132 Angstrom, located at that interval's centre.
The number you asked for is 0.06 mag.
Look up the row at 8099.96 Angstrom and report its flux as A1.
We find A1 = 20.6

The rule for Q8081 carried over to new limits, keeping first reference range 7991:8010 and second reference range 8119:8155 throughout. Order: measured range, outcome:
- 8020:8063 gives 2.4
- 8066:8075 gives 1.1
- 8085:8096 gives 1.2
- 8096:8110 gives 0.8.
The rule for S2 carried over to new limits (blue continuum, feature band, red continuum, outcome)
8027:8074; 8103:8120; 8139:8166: 0.07 mag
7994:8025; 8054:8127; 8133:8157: 0.10 mag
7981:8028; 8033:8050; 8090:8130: 0.06 mag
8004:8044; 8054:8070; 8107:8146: 0.02 mag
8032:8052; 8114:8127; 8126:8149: 0.19 mag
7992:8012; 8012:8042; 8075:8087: 0.03 mag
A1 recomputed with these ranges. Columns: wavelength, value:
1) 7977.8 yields 18.5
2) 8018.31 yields 24.9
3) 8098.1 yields 19.9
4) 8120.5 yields 19.1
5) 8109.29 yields 18.6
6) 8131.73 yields 21.4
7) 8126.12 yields 19.3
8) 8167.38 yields 23.2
